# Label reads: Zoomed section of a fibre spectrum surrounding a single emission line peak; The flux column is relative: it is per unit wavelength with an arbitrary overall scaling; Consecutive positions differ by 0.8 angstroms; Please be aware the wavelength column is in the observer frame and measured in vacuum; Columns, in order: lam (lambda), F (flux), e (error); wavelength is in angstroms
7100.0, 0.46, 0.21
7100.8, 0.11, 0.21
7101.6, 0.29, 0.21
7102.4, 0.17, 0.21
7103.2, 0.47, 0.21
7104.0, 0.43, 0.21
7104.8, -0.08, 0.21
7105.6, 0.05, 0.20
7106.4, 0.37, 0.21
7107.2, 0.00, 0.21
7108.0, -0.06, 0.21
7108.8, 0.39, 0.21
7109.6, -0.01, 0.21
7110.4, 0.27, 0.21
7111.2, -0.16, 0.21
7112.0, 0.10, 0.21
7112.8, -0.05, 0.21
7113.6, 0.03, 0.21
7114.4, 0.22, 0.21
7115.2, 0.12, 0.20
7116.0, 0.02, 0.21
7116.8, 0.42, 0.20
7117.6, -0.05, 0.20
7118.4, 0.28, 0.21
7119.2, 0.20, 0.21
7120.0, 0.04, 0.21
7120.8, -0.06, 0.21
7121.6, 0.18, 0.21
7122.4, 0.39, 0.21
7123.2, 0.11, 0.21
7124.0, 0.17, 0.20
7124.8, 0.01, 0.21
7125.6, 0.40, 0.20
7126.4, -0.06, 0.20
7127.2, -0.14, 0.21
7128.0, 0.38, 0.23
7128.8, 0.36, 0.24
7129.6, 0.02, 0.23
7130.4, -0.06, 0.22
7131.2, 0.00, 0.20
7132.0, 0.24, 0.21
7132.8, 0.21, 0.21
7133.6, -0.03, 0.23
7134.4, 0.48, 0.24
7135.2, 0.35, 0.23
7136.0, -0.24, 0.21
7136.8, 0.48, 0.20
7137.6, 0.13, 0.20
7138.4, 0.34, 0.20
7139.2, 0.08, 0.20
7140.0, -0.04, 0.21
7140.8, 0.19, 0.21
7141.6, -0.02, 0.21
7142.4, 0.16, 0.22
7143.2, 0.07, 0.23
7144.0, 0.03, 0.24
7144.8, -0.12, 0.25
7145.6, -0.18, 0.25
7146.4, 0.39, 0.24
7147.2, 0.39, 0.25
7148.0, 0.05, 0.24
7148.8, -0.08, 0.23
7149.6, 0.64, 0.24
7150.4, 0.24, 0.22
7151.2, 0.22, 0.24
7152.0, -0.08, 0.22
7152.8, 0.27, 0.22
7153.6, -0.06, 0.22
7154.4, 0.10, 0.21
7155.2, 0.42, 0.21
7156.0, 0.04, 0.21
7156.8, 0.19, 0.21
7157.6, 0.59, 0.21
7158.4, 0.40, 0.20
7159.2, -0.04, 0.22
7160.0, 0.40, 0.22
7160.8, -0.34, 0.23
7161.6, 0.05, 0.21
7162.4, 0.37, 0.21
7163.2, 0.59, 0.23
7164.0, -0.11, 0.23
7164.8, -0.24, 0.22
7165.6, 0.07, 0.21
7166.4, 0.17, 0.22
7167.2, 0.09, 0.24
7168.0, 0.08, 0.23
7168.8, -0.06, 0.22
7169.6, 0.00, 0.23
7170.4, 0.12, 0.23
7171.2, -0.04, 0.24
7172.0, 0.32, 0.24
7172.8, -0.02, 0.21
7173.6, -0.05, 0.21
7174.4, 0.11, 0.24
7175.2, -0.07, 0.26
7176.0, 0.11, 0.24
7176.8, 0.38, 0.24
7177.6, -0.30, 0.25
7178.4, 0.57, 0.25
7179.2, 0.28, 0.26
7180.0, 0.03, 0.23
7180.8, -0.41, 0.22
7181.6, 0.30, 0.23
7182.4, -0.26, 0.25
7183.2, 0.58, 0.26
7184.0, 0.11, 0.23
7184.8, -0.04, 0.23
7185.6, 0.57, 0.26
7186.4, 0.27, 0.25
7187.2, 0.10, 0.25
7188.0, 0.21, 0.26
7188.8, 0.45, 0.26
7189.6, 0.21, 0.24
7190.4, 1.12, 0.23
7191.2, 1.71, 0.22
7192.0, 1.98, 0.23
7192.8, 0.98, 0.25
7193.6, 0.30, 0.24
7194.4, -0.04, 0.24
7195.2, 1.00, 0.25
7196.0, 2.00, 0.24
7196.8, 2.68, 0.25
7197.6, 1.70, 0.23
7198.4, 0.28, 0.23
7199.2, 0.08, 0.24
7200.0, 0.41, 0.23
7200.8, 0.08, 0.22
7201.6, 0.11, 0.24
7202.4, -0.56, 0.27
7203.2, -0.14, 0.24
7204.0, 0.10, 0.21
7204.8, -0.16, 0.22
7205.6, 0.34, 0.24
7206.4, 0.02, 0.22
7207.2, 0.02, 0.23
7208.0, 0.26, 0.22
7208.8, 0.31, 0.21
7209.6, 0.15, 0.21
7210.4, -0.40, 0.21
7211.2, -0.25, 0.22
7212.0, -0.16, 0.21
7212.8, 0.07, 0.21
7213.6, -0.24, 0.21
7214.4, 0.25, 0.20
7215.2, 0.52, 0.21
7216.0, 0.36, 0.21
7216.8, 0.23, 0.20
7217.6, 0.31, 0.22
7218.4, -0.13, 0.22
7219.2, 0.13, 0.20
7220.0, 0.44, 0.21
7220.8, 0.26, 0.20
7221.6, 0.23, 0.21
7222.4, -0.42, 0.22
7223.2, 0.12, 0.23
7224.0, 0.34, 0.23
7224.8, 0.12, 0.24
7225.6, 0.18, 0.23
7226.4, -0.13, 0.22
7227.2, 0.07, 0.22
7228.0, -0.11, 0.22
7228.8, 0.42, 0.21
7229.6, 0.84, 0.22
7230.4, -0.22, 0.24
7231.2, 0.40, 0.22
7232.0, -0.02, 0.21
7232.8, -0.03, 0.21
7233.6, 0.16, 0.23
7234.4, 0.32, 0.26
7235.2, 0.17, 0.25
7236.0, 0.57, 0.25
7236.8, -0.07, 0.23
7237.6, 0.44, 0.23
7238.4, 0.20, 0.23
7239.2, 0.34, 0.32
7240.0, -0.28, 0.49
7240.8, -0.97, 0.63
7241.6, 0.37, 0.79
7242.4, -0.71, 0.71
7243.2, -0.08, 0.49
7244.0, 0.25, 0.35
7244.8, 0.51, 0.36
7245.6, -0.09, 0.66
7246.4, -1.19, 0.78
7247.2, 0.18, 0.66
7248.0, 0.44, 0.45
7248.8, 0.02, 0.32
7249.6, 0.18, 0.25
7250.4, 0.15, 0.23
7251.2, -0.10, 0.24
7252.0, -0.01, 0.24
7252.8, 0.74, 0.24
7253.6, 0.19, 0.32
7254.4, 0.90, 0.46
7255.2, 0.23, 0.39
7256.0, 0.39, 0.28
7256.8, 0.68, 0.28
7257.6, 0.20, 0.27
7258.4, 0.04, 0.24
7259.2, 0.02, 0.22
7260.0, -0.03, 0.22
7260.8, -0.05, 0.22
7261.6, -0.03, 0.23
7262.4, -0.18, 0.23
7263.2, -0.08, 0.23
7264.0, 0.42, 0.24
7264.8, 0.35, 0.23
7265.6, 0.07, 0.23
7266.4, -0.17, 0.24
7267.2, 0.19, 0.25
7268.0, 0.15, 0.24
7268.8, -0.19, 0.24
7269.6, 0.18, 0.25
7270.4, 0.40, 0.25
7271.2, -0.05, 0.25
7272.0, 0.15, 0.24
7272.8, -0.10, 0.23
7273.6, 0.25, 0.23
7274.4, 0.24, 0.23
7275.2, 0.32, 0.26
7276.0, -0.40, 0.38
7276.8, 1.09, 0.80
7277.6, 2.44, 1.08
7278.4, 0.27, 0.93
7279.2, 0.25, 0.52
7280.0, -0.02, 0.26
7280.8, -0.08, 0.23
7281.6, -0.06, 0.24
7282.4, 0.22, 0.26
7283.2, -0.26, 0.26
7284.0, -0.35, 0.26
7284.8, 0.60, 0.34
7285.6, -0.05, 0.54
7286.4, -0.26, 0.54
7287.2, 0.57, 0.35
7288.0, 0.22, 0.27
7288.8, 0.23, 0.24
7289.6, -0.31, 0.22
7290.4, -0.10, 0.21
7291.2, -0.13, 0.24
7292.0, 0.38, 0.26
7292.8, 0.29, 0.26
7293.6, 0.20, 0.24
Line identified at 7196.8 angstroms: [O II]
